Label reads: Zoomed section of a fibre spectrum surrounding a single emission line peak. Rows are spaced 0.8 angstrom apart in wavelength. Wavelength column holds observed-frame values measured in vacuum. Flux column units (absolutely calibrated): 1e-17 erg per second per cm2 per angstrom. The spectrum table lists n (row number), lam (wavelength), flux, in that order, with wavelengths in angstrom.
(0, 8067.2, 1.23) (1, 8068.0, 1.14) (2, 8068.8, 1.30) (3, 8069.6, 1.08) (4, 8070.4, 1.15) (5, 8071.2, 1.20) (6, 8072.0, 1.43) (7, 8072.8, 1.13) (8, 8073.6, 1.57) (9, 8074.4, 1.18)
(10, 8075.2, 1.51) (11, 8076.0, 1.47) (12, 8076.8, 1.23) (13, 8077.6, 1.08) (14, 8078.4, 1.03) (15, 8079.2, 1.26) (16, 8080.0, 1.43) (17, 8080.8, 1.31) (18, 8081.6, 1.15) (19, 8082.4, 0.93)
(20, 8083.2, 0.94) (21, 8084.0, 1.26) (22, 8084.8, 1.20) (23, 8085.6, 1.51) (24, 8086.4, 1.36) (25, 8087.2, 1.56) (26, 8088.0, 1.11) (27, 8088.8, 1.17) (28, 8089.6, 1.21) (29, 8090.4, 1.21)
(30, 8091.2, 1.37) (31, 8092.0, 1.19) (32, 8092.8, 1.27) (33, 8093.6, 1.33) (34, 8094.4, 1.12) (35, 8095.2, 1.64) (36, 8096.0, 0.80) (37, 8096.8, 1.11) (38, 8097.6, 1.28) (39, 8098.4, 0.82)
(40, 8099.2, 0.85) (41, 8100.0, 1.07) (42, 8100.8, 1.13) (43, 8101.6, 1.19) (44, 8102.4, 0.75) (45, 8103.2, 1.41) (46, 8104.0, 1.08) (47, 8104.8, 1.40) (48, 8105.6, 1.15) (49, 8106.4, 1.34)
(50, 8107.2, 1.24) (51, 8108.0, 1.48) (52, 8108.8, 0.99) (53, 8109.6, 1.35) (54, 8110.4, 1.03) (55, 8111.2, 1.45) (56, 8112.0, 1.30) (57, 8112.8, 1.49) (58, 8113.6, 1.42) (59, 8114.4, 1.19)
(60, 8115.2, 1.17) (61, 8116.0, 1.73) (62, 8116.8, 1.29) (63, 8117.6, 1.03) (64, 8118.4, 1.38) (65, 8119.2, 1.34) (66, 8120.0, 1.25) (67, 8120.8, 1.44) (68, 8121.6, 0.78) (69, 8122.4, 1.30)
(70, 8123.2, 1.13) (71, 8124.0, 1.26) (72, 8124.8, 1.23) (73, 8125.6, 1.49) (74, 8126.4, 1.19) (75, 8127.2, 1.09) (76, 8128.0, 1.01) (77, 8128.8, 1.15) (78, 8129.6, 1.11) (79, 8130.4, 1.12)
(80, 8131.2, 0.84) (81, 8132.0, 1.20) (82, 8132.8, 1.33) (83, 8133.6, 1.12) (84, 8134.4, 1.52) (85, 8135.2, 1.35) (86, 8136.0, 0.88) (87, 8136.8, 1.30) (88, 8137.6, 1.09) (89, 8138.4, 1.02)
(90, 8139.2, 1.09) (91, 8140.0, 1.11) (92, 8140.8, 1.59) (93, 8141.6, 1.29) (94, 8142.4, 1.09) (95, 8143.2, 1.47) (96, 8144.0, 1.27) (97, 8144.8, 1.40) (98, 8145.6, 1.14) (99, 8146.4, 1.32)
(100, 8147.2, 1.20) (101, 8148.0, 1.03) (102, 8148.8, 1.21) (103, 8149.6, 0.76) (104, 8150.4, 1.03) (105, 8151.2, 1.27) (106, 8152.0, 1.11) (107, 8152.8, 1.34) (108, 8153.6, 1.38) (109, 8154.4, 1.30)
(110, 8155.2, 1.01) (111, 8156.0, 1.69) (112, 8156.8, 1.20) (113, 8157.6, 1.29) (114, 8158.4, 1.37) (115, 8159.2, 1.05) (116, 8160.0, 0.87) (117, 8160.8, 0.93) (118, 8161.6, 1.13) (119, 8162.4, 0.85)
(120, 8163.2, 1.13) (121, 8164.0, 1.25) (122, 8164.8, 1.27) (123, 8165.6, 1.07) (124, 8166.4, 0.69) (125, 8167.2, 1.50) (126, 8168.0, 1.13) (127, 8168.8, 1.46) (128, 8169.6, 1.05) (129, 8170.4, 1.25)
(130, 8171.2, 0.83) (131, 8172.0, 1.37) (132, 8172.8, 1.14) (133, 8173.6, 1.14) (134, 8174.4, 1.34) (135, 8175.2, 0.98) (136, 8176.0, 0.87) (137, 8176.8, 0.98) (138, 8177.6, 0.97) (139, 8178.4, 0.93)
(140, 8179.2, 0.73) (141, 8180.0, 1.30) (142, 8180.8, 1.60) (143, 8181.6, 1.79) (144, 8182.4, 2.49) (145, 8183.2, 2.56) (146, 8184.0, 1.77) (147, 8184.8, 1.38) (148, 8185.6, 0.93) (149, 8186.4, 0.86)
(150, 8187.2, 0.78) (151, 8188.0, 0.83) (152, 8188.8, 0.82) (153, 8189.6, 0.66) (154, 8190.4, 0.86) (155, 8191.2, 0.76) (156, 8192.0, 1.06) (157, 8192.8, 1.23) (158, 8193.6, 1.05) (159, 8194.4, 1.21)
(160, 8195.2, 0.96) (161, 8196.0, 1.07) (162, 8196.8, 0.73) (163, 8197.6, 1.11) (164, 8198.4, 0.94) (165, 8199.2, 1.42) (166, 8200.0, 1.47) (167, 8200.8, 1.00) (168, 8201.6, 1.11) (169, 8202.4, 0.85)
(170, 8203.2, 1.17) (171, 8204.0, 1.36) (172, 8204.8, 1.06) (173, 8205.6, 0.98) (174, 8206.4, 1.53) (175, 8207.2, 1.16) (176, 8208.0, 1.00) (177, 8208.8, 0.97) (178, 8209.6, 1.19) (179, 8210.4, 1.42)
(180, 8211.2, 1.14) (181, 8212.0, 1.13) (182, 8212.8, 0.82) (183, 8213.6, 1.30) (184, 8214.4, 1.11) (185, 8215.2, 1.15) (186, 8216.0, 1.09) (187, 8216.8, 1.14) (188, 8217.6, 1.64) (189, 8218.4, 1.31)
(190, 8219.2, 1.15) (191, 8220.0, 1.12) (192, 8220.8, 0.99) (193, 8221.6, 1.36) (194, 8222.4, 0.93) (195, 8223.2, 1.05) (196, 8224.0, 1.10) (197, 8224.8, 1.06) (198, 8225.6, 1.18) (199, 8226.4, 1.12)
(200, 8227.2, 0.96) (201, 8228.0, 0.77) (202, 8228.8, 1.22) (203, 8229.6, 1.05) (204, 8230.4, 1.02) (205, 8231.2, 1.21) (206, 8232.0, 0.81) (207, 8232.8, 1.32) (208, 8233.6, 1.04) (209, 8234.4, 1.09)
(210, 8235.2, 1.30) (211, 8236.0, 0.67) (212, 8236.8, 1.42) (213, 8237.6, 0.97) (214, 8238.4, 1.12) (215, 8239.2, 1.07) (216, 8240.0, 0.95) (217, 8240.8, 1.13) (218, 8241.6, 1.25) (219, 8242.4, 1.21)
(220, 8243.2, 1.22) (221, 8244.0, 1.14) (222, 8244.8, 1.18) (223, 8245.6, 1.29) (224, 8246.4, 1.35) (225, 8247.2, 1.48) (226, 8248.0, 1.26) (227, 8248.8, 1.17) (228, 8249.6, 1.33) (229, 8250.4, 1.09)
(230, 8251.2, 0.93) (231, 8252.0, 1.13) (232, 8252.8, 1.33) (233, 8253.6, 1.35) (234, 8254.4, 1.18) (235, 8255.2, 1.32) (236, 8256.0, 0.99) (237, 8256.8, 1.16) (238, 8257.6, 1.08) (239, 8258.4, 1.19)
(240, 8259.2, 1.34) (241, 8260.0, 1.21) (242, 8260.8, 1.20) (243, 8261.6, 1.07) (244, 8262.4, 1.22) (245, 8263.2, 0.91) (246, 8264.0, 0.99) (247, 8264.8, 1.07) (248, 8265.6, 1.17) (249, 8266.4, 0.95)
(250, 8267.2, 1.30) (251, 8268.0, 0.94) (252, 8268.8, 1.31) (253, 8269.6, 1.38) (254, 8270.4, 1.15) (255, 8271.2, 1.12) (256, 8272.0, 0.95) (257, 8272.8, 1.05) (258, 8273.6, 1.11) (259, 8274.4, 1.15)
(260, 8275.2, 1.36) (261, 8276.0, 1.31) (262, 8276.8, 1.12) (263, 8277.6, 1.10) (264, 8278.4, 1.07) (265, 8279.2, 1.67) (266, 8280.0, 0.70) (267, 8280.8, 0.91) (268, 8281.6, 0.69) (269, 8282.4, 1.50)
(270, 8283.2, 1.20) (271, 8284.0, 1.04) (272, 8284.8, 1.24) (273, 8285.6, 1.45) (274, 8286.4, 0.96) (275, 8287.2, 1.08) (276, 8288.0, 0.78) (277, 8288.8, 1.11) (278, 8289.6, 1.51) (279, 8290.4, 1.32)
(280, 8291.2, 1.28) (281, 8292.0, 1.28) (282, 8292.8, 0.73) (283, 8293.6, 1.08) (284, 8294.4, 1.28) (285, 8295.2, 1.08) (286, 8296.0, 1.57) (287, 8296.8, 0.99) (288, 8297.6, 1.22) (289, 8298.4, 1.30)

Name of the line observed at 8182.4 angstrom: Hbeta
